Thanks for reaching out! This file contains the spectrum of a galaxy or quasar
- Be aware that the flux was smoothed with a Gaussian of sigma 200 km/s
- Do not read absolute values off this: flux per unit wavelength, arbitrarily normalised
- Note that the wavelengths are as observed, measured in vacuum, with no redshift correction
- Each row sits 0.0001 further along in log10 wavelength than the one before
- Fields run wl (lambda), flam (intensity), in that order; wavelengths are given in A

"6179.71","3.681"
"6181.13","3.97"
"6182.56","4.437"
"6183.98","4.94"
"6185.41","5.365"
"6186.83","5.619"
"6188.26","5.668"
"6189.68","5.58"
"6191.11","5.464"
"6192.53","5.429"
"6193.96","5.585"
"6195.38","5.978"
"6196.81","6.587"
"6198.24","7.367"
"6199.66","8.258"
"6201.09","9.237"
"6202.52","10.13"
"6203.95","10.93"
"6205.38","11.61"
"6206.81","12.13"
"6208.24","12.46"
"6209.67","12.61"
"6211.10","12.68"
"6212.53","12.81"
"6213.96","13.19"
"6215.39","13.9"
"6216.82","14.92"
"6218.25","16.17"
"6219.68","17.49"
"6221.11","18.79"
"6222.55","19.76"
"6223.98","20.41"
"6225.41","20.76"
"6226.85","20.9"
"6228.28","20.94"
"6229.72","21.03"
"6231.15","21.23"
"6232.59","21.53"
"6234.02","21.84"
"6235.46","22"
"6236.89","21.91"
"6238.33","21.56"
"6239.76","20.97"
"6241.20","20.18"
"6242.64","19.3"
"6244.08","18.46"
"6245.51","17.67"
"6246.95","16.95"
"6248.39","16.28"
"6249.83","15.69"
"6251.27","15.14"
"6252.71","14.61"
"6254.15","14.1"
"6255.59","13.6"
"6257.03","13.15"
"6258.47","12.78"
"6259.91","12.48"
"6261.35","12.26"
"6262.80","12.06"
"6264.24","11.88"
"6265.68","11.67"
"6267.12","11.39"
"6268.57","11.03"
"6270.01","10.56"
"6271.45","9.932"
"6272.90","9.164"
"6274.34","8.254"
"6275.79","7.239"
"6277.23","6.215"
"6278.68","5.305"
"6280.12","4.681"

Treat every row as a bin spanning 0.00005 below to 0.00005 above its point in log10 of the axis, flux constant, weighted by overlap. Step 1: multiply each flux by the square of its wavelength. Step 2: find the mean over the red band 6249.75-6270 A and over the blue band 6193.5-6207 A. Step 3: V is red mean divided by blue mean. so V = 1.5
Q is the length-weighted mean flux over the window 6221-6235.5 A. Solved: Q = 20.9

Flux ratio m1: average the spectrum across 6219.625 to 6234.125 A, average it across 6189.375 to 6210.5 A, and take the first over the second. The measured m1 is 2.35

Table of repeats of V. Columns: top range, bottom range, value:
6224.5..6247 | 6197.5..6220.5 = 1.69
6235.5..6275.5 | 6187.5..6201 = 2.34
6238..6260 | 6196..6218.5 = 1.46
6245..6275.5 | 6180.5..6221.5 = 1.36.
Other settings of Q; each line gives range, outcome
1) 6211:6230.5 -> 17.6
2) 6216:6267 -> 17.4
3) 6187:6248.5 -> 14.8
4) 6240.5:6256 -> 16.6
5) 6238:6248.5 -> 19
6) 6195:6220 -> 11.6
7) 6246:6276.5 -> 12.4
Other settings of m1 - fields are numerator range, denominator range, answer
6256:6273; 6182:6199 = 2.05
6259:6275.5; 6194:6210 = 1.15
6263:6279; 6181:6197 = 1.76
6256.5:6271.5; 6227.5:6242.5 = 0.56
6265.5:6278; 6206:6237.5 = 0.53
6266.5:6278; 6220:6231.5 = 0.45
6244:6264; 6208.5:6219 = 1.05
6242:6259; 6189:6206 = 2.04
